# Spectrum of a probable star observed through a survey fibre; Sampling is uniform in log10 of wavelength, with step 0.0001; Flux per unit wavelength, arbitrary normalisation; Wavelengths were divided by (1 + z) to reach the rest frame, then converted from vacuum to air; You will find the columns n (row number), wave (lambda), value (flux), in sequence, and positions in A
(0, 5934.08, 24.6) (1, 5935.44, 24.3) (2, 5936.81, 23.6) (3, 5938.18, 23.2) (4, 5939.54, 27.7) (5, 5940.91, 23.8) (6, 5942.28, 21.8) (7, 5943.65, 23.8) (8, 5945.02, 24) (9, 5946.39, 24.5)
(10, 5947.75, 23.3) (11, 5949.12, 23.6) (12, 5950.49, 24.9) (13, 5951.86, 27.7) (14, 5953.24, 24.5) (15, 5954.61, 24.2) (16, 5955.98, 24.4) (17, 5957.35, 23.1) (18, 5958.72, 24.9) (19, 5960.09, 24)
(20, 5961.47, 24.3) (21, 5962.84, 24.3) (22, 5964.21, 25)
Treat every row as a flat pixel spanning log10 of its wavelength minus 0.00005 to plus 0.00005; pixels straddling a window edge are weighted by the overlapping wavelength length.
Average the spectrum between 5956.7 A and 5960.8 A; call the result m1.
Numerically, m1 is 24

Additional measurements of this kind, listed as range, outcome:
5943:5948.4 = 23.9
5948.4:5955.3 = 24.9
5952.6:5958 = 24.1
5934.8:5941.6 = 24.5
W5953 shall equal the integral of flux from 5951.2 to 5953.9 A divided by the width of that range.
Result 26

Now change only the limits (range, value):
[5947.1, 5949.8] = 23.4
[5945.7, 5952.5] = 24.8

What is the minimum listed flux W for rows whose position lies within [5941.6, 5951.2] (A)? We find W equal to 21.8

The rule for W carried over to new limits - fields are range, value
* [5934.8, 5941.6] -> 23.2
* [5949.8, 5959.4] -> 23.1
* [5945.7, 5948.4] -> 23.3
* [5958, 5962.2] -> 24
